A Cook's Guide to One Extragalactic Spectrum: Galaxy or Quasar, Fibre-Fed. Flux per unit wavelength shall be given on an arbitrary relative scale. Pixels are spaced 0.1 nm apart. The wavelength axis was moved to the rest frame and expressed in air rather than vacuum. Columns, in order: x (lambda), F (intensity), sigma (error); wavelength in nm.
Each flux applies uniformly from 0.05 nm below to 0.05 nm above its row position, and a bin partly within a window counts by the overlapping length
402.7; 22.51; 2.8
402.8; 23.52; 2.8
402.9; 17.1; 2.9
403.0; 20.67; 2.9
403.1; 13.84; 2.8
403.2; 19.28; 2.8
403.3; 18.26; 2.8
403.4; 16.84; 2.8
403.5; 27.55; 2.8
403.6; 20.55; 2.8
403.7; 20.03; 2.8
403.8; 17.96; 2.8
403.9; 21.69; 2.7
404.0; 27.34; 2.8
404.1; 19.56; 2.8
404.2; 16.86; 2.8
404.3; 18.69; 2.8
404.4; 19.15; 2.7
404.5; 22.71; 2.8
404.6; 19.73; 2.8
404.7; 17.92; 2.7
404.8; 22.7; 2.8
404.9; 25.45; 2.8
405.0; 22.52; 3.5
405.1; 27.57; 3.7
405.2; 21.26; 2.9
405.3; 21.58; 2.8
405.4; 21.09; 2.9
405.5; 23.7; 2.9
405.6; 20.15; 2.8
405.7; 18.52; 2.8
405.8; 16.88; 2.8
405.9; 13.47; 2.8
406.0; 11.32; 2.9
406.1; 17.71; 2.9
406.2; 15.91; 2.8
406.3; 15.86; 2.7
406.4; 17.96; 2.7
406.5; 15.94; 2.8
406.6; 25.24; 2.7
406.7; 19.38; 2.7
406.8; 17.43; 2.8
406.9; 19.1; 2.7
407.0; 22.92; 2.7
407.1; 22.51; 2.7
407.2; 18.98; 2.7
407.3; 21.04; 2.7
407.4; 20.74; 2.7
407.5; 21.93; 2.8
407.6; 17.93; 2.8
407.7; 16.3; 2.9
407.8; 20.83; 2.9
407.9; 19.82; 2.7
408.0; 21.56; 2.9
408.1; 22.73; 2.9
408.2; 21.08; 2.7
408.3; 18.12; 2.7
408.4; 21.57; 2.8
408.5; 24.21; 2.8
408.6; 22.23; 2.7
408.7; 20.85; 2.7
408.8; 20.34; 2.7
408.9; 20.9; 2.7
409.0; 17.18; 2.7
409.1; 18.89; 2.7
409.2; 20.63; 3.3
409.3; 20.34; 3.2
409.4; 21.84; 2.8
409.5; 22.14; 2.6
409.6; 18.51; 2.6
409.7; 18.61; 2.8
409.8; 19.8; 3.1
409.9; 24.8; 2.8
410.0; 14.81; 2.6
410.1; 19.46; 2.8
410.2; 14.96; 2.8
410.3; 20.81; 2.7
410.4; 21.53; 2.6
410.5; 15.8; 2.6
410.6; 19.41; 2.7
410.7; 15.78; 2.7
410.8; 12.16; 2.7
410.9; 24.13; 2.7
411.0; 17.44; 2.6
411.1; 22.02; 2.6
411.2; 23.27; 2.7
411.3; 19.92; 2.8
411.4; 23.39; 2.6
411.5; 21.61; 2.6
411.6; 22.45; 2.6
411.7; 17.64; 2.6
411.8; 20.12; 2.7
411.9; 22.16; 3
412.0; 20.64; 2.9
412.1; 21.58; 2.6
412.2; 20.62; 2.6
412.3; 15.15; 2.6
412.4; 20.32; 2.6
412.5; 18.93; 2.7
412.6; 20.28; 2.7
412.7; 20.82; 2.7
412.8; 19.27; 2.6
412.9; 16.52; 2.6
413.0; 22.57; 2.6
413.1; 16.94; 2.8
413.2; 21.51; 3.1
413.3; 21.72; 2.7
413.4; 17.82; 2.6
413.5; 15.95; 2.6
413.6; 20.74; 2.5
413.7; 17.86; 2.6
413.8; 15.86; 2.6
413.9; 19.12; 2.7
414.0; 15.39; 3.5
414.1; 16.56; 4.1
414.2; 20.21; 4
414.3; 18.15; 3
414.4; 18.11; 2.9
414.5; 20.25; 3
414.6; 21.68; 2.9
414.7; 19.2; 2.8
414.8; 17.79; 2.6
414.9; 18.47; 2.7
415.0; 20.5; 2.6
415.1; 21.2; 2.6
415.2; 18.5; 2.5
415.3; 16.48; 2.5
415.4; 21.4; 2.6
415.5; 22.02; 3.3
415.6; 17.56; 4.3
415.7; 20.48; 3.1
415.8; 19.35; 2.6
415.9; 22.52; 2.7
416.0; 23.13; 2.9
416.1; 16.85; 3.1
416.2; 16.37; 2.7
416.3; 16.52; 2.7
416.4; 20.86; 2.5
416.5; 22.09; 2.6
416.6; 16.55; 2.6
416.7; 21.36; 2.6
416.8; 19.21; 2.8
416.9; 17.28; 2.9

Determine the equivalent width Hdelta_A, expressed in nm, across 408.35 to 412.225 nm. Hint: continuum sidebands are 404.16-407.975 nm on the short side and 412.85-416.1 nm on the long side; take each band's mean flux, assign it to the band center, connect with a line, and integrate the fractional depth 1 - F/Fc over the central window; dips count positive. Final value -0.13 nm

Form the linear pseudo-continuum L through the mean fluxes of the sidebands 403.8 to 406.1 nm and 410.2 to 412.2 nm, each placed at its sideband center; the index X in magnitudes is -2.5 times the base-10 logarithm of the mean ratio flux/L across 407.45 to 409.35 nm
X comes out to -0.013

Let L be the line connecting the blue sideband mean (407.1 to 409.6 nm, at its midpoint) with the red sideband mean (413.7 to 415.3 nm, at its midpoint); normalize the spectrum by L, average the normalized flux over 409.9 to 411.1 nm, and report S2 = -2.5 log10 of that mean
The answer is 0.09 mag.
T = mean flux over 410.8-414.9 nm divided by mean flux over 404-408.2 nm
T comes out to 0.98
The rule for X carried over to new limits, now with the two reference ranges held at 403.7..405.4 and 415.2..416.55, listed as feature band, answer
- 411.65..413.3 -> 0.02 mag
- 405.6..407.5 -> 0.14 mag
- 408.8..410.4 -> 0.05 mag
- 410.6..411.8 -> 0.02 mag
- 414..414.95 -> 0.06 mag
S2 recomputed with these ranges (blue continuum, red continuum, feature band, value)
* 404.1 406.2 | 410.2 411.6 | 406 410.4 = 0.00 mag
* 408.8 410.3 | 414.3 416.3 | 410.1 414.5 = 0.01 mag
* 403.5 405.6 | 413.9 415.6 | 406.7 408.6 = 0.01 mag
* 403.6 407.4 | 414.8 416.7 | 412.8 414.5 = 0.06 mag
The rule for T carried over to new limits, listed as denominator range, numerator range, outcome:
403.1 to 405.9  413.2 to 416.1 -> 0.93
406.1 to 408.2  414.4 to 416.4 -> 0.99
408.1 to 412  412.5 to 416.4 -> 0.95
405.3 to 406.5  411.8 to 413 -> 1.12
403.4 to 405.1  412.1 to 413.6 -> 0.91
